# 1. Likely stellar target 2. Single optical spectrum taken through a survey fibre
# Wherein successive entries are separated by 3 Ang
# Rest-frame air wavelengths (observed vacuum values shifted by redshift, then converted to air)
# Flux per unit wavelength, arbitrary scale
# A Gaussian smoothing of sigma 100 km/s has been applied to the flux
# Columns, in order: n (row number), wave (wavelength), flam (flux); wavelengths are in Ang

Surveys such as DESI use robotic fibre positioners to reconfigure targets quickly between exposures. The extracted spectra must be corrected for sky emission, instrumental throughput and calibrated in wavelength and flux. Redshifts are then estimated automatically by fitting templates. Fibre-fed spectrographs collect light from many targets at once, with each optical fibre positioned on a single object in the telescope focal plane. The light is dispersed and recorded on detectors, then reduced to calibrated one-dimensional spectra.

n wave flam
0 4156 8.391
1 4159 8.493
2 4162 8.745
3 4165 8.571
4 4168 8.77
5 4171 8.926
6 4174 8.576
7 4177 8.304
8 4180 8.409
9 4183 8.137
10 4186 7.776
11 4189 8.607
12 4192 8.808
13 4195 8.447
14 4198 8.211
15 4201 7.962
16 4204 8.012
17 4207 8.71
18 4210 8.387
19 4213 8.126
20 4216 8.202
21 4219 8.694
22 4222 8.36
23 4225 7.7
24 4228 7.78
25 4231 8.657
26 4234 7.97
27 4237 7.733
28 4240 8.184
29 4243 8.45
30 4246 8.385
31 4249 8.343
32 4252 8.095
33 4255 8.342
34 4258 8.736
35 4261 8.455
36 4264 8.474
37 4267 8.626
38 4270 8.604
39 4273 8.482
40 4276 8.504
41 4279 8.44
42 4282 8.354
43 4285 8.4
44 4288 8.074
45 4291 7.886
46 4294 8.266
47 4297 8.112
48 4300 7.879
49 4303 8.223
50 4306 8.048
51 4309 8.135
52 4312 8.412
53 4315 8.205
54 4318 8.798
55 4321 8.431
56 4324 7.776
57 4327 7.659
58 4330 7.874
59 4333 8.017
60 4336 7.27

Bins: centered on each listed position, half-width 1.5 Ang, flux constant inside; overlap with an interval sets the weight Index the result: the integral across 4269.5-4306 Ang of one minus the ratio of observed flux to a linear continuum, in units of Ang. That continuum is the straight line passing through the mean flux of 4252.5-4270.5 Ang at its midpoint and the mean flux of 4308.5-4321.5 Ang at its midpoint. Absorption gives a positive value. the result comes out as 0.9 Ang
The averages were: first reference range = 8.51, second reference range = 8.41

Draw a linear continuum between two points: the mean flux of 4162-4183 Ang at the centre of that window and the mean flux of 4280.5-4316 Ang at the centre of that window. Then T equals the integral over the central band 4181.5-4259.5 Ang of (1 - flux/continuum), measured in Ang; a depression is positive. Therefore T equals 1.4 Ang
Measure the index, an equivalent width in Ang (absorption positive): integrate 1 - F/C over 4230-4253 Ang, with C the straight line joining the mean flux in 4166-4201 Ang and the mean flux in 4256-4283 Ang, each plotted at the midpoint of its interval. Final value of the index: 0.7 Ang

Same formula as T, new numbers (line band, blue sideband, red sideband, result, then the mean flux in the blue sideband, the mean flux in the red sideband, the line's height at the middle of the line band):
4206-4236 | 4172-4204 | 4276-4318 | 0.2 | 8.32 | 8.22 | 8.29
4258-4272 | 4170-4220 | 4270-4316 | -0.5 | 8.36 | 8.24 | 8.28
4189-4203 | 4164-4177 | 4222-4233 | 0.1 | 8.67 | 8.09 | 8.41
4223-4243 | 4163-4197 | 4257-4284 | 1.1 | 8.48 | 8.51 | 8.5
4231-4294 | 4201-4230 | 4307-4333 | -1.1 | 8.21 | 8.15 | 8.19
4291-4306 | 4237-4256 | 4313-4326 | 0.3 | 8.25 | 8.28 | 8.27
